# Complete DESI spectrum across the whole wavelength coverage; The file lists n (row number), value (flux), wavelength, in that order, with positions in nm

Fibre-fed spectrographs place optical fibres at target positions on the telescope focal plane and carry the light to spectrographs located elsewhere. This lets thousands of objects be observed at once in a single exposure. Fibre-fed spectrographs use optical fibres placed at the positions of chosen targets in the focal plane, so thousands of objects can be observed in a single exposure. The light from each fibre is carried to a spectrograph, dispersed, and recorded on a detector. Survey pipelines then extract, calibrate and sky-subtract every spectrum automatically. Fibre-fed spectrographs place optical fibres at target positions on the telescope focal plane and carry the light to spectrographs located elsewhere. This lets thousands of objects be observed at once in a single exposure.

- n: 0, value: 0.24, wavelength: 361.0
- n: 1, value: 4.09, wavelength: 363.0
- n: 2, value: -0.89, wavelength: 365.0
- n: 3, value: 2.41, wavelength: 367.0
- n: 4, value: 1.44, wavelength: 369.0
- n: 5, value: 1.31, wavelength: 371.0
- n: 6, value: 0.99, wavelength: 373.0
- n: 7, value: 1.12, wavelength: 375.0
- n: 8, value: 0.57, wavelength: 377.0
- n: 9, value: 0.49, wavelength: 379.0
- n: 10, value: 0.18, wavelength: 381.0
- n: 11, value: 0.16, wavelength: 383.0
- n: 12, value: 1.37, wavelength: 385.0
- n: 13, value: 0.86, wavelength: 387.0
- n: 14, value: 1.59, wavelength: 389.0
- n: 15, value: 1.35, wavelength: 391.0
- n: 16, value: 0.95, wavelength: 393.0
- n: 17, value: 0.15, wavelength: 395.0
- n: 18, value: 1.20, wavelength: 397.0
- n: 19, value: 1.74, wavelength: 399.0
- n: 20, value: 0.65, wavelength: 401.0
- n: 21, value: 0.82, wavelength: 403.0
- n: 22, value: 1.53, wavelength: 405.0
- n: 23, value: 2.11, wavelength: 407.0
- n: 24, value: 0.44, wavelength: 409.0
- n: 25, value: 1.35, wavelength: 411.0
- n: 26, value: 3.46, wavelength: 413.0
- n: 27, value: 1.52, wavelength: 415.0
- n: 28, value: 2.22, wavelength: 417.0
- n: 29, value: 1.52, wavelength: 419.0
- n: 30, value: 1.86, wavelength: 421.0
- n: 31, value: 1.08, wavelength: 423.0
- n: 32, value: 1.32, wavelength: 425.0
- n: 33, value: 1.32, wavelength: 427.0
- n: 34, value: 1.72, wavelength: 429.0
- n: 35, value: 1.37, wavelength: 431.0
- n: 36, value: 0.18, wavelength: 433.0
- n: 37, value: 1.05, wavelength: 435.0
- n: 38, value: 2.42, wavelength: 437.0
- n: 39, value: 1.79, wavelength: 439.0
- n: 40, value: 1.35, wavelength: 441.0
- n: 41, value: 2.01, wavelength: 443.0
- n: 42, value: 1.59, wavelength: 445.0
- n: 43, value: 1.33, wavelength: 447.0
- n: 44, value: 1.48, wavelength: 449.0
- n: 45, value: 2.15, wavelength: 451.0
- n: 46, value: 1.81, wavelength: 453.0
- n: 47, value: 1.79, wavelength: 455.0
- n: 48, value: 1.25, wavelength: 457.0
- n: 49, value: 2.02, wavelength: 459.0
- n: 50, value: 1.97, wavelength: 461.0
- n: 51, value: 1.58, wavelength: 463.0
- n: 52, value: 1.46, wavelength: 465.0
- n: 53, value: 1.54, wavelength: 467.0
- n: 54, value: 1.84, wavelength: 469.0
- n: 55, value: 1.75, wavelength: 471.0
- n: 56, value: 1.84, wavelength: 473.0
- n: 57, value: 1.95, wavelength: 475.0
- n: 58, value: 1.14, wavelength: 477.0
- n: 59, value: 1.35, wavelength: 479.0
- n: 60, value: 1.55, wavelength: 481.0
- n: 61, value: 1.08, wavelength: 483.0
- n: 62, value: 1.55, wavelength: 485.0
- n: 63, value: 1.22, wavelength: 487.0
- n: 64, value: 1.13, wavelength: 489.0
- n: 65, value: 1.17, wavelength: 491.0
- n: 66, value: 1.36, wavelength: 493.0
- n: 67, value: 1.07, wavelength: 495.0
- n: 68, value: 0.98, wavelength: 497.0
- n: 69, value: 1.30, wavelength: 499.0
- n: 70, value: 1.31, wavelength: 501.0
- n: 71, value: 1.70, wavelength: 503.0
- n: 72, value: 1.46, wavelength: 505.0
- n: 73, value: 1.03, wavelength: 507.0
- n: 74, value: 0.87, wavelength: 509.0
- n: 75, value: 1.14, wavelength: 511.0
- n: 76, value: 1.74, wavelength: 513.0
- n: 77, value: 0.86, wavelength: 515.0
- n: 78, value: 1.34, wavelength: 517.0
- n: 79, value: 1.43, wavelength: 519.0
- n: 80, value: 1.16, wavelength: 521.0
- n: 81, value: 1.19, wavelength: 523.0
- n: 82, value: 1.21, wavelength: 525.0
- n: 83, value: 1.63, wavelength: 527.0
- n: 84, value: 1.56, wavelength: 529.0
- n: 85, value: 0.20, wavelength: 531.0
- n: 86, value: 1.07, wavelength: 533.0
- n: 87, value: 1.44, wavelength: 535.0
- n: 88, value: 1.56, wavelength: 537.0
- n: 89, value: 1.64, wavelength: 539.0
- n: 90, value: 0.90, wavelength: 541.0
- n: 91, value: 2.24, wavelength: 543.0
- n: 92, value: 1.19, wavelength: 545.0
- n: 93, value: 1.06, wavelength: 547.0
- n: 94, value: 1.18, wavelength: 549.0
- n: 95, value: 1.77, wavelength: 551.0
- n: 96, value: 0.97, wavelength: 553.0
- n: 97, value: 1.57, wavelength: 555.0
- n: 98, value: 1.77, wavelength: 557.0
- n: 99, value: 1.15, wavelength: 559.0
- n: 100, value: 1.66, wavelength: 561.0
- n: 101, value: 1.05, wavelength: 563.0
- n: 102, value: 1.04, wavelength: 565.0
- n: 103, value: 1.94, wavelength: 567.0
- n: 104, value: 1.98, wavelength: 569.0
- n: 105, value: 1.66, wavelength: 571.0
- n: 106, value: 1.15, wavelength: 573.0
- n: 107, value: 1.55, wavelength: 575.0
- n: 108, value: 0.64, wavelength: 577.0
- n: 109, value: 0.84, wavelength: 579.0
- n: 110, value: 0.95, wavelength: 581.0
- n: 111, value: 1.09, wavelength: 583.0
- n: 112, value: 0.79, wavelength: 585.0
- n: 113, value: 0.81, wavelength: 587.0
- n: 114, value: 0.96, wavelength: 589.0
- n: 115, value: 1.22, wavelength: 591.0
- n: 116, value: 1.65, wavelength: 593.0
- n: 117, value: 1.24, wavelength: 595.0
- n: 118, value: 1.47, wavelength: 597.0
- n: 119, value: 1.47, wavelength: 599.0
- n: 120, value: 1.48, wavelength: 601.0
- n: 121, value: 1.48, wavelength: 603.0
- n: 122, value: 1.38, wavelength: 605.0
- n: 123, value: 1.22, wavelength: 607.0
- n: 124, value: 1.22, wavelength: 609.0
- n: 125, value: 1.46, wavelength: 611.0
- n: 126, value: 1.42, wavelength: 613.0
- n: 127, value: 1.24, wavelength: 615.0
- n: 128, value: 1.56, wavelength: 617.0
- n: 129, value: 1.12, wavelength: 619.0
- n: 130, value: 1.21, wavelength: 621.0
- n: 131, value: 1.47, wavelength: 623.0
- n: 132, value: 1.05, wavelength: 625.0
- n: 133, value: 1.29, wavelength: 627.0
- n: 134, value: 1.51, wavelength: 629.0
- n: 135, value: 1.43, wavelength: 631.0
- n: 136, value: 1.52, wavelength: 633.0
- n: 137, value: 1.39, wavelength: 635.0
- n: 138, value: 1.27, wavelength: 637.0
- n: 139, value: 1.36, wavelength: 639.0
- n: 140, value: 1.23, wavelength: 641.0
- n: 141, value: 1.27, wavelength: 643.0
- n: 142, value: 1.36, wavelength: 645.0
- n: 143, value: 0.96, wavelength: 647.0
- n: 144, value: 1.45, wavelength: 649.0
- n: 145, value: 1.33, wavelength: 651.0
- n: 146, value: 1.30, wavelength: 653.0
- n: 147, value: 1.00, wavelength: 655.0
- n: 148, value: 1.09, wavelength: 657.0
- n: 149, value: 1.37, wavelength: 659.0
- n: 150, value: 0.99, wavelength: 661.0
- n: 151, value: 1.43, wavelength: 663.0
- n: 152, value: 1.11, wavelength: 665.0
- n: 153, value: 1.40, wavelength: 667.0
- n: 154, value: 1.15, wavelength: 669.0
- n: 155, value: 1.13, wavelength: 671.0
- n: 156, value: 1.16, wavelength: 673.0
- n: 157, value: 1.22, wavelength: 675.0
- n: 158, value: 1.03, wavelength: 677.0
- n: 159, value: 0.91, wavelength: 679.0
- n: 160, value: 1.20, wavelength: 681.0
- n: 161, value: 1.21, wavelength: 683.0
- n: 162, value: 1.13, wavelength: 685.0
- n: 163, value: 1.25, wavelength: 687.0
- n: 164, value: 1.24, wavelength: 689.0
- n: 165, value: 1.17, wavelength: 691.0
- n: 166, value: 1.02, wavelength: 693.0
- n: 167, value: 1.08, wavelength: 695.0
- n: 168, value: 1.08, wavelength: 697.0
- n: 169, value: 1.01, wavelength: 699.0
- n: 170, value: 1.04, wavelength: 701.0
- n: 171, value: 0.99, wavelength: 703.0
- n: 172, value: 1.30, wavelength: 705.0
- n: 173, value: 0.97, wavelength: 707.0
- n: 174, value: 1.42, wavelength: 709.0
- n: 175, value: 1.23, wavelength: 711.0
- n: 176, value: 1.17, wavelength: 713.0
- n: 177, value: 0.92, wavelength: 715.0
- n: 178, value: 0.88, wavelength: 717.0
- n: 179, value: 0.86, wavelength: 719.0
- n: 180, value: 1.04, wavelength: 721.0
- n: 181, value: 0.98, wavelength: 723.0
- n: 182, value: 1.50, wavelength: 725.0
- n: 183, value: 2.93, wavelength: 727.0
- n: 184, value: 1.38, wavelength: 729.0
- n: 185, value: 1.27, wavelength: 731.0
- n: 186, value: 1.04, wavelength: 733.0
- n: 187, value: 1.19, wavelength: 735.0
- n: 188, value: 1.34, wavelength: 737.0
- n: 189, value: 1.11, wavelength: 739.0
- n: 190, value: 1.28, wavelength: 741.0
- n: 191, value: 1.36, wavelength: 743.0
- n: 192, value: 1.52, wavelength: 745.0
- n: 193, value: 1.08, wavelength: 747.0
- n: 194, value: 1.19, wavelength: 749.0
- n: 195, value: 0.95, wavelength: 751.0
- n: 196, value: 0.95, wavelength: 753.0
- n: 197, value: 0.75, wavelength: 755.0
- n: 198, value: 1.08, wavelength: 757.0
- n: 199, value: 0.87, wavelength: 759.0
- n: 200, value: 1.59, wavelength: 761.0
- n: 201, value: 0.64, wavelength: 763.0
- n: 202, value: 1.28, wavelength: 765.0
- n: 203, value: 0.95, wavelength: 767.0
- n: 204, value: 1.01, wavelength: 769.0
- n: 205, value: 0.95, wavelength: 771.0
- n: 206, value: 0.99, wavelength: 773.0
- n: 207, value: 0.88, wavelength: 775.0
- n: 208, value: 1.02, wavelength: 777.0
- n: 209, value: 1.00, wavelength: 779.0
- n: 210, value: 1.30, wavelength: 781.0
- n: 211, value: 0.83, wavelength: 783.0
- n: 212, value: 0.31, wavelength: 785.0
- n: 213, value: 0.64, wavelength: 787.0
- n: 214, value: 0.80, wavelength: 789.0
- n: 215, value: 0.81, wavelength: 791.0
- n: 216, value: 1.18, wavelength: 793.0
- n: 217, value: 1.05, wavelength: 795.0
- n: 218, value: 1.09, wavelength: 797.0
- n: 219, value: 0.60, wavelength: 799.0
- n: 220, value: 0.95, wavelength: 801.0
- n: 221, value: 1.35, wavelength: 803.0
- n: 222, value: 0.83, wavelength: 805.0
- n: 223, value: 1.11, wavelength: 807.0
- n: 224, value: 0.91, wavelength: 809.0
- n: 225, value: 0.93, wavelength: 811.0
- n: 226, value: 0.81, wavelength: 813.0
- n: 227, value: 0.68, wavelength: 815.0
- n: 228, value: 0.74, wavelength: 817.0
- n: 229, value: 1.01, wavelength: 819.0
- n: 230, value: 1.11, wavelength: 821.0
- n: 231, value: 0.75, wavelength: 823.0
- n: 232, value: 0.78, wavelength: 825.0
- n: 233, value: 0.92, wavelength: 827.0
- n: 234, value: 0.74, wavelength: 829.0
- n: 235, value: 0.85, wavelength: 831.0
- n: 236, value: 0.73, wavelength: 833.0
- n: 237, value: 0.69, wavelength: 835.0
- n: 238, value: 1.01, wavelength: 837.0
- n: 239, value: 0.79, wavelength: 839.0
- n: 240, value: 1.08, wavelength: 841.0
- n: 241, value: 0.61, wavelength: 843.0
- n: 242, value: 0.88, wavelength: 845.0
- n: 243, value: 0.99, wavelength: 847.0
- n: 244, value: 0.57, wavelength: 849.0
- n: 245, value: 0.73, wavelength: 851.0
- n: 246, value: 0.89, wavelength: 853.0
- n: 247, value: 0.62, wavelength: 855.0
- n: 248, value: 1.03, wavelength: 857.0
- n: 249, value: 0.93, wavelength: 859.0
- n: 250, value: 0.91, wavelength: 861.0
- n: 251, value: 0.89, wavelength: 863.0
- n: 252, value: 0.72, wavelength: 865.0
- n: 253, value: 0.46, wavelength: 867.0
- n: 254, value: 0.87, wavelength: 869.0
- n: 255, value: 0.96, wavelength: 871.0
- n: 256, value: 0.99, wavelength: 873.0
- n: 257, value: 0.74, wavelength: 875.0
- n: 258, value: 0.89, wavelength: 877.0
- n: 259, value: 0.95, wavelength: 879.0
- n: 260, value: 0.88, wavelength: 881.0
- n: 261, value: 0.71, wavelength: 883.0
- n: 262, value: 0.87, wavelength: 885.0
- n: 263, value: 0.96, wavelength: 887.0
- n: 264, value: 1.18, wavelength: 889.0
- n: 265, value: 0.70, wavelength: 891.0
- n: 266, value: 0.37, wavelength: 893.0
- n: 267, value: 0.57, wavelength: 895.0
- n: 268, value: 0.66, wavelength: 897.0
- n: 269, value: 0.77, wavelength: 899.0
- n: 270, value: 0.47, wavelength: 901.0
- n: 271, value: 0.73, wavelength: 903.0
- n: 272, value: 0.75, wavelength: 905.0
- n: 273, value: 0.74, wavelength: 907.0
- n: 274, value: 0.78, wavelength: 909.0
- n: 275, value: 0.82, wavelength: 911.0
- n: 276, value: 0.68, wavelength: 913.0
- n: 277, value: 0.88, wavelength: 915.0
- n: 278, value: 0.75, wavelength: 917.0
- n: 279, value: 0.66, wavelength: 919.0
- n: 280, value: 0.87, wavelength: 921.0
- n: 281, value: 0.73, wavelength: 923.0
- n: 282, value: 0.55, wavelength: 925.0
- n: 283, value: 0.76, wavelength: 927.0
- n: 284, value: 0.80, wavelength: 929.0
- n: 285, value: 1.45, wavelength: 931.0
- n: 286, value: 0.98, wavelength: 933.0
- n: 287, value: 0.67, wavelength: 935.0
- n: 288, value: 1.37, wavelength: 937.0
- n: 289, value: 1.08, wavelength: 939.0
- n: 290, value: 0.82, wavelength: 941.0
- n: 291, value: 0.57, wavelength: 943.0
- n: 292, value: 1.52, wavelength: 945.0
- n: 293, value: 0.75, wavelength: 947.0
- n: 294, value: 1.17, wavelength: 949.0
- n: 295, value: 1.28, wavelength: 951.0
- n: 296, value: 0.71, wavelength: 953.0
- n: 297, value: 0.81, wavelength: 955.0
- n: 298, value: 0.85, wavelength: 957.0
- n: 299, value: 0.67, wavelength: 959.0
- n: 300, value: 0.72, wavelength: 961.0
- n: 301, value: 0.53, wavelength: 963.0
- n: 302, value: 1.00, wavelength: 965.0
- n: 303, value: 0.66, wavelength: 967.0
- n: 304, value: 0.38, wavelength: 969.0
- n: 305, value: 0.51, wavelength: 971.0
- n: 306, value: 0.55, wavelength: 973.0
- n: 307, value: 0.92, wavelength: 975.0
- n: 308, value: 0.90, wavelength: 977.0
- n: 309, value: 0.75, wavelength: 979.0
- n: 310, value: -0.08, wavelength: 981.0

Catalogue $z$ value 0.107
